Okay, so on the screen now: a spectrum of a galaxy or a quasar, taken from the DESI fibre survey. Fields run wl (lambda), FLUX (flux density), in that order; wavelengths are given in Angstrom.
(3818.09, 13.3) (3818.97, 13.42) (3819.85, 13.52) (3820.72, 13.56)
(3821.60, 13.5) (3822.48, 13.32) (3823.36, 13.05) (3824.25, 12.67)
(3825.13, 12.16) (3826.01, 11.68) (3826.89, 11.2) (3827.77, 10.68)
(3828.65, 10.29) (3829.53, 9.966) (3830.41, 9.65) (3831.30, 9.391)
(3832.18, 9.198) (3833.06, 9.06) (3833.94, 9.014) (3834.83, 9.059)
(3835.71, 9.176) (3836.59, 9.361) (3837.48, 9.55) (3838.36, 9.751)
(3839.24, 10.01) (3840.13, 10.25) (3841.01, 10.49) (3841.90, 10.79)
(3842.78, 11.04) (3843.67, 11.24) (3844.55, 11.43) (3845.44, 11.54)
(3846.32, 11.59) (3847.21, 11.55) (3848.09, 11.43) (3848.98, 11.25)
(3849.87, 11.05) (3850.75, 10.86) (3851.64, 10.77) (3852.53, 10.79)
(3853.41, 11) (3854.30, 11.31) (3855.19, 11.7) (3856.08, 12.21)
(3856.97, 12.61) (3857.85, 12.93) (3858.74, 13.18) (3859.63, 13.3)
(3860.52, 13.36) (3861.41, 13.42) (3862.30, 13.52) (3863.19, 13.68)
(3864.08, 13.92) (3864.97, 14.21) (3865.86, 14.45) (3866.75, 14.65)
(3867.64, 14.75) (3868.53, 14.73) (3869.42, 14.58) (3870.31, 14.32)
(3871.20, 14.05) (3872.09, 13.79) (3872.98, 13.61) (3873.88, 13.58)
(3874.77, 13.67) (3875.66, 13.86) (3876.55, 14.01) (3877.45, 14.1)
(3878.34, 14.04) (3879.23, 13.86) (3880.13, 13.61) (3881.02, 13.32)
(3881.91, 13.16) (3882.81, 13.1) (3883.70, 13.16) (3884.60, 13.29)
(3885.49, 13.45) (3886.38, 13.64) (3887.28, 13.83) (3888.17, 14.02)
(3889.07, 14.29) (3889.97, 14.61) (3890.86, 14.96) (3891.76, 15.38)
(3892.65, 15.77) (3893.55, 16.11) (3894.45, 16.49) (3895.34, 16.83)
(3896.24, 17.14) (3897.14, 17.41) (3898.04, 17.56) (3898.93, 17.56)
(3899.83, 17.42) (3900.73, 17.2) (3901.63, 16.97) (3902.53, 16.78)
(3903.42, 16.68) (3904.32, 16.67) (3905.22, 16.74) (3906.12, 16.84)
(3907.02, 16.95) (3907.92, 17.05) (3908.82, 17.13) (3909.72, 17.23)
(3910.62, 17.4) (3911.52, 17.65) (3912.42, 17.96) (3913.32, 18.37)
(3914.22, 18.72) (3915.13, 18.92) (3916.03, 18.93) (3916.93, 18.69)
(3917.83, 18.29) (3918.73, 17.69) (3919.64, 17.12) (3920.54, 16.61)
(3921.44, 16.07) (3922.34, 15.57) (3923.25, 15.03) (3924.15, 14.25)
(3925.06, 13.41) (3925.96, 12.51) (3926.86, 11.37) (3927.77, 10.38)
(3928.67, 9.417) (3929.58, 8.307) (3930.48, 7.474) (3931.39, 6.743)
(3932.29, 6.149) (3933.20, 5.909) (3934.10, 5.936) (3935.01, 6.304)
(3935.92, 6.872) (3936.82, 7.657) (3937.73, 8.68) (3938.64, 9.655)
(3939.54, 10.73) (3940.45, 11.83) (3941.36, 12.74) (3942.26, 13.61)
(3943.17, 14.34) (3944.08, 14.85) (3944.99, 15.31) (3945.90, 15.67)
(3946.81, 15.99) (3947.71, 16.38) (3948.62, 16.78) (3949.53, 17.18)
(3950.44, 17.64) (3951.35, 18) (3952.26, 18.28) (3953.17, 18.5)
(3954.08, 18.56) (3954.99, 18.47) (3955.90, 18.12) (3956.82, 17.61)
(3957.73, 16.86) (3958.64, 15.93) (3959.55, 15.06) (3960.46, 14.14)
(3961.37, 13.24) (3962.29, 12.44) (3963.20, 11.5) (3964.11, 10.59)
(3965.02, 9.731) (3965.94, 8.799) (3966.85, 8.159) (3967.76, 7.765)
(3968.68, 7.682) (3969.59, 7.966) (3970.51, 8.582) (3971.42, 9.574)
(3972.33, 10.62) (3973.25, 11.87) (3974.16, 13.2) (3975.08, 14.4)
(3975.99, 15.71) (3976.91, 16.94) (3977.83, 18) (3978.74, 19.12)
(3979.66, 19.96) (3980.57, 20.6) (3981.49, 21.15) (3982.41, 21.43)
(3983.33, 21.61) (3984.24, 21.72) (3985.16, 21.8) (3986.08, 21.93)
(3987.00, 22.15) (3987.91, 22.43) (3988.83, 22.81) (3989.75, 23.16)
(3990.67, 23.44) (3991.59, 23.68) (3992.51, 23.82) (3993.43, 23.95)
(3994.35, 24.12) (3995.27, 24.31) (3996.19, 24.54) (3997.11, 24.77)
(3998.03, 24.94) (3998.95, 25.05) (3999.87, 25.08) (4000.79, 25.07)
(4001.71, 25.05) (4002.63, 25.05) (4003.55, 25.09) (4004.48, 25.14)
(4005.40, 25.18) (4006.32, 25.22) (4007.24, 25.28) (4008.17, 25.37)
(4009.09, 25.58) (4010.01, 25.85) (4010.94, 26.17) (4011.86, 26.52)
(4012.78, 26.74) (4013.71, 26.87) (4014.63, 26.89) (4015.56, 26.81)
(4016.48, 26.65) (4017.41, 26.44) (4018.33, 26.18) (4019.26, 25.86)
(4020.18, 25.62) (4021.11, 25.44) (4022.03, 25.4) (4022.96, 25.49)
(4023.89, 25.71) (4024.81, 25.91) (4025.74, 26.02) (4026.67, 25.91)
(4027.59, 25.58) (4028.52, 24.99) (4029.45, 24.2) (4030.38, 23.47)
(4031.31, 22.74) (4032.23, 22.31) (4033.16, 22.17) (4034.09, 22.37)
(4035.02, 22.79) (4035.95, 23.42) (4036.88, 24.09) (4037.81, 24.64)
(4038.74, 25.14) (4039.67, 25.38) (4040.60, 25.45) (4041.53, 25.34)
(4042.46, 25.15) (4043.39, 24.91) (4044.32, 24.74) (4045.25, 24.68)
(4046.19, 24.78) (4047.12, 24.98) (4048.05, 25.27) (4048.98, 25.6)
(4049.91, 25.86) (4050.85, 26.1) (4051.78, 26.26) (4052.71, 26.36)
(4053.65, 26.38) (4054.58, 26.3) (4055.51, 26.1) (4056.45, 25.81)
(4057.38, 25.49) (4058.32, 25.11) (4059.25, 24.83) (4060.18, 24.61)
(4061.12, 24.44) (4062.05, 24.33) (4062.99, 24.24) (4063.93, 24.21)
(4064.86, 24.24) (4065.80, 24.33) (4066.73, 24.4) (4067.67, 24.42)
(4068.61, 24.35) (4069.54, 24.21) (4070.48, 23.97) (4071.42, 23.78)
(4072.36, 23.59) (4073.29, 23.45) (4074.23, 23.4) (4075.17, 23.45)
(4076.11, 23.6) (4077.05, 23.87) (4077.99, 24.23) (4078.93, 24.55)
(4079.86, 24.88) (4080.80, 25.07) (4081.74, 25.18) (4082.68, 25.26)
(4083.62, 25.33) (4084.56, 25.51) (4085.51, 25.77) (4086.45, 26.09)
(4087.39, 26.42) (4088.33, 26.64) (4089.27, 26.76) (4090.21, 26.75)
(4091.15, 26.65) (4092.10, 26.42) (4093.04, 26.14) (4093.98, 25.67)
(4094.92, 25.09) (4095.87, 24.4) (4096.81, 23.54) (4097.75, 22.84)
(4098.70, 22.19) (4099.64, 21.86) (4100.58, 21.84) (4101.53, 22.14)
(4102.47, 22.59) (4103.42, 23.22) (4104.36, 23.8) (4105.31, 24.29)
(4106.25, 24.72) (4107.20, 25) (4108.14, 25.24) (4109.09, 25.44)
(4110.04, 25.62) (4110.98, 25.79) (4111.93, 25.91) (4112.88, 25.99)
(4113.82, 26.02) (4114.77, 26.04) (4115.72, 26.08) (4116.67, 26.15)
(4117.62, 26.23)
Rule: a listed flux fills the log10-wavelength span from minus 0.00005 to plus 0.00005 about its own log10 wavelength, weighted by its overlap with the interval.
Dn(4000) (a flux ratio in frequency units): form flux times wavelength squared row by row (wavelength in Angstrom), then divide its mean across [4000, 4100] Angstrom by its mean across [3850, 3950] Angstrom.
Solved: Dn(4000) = 1.92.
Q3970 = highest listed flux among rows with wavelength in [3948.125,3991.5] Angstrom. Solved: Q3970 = 23.44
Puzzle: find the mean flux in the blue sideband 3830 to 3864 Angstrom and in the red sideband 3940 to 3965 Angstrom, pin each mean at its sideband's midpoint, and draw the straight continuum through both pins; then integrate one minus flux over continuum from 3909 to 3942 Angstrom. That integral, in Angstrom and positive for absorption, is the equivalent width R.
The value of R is 2.8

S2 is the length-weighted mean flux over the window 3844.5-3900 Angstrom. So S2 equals 13.7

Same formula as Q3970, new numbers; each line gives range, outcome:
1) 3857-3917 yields 18.93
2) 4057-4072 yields 25.49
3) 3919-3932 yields 17.12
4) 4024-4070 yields 26.38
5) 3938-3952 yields 18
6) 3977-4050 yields 26.89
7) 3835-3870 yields 14.75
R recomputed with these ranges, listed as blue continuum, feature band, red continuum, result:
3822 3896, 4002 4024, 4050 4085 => -4.4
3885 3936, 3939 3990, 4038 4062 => 8.8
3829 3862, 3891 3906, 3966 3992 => -3.9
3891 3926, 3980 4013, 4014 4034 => -1.1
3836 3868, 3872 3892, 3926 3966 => -2.7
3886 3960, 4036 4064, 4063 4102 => -3.3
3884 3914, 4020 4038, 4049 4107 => -1.6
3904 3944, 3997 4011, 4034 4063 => -2.9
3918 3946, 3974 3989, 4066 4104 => -3.8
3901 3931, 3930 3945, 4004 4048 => 6.9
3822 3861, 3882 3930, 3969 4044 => -0.4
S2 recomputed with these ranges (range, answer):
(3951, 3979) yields 13.7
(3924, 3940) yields 8.88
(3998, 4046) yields 25.1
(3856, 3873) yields 13.8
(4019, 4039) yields 24.5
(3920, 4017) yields 17.3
